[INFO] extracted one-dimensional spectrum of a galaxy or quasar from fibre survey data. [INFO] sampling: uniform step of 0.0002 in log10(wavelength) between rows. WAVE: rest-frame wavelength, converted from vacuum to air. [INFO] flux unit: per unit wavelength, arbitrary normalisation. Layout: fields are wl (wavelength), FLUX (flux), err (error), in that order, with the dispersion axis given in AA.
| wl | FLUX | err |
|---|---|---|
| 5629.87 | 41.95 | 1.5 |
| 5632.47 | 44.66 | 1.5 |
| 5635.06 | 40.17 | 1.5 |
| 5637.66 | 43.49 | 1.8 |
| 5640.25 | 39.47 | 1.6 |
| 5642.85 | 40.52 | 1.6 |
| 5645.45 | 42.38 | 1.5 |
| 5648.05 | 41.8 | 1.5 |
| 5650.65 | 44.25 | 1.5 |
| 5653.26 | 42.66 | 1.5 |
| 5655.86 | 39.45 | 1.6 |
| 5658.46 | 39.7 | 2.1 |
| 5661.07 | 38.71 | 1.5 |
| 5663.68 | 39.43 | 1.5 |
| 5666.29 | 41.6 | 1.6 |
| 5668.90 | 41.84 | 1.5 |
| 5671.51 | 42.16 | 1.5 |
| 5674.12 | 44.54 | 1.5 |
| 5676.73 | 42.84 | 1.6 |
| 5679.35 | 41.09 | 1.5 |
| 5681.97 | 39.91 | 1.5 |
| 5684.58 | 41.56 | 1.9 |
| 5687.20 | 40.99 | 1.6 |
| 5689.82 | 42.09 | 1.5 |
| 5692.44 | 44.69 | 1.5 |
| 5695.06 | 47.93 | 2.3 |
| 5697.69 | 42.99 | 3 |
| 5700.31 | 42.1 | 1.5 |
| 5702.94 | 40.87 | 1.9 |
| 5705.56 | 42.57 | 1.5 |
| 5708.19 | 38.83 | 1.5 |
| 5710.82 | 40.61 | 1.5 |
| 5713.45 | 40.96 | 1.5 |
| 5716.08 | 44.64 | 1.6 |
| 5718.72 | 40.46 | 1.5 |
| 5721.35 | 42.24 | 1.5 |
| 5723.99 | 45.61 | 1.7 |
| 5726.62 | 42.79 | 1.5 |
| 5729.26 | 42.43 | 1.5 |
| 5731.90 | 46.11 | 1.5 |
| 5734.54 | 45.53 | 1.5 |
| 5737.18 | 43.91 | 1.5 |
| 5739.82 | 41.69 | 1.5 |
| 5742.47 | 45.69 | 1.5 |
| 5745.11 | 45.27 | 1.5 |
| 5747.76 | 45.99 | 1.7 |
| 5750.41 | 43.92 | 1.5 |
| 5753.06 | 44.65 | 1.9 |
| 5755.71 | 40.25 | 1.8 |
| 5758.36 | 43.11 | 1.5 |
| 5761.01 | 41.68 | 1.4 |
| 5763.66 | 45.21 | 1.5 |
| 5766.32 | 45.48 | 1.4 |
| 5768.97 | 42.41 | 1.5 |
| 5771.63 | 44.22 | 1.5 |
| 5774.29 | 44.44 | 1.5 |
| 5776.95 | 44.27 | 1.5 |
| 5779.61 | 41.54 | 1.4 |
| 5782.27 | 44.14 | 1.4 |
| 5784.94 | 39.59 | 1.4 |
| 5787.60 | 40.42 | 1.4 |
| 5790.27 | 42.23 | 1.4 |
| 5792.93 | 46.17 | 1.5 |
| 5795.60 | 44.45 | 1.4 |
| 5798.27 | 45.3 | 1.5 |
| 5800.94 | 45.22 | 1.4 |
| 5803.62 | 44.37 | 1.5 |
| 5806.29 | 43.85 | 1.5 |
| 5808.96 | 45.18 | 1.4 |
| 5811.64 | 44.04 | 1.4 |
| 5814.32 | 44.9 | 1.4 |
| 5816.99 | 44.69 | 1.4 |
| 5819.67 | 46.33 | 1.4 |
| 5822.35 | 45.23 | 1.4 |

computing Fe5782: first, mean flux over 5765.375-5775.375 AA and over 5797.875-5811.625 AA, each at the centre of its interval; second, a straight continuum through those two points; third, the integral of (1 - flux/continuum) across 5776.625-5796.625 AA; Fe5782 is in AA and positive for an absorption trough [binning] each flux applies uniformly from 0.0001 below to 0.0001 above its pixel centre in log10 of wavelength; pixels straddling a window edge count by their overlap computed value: 0.7 AA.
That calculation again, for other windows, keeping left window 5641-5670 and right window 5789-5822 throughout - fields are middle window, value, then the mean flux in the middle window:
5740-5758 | -0.3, 44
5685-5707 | -0.5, 42.9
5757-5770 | 0.0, 43.6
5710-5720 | 0.2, 41.7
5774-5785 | 0.3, 43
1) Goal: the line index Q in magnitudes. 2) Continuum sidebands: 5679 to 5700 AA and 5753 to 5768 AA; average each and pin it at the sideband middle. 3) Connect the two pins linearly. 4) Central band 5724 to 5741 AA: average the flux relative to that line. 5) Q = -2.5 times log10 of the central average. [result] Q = -0.02 mag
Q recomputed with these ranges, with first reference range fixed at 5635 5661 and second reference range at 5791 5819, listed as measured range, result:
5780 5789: 0.08 mag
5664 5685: 0.00 mag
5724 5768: -0.01 mag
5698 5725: 0.02 mag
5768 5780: 0.01 mag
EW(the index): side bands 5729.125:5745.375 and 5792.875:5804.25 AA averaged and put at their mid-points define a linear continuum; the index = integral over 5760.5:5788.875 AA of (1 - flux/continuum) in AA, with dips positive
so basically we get 1.08 AA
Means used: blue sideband 44.5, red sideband 45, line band 43.1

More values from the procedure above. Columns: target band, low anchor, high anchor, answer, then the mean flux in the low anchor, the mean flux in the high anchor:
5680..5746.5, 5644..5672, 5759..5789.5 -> -1.3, 41.2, 43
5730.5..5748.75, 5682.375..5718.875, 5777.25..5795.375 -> -1.1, 42.2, 42.6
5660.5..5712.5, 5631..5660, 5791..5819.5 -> 0.7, 41.7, 44.8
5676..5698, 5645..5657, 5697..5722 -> -0.5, 42.1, 41.6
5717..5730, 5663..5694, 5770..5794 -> -0.1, 42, 43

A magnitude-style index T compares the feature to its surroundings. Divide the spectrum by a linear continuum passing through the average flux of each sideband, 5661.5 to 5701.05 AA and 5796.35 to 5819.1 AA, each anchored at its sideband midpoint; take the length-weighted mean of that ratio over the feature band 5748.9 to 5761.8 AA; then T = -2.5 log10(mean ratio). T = 0.02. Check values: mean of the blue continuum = 42.3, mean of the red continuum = 44.7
